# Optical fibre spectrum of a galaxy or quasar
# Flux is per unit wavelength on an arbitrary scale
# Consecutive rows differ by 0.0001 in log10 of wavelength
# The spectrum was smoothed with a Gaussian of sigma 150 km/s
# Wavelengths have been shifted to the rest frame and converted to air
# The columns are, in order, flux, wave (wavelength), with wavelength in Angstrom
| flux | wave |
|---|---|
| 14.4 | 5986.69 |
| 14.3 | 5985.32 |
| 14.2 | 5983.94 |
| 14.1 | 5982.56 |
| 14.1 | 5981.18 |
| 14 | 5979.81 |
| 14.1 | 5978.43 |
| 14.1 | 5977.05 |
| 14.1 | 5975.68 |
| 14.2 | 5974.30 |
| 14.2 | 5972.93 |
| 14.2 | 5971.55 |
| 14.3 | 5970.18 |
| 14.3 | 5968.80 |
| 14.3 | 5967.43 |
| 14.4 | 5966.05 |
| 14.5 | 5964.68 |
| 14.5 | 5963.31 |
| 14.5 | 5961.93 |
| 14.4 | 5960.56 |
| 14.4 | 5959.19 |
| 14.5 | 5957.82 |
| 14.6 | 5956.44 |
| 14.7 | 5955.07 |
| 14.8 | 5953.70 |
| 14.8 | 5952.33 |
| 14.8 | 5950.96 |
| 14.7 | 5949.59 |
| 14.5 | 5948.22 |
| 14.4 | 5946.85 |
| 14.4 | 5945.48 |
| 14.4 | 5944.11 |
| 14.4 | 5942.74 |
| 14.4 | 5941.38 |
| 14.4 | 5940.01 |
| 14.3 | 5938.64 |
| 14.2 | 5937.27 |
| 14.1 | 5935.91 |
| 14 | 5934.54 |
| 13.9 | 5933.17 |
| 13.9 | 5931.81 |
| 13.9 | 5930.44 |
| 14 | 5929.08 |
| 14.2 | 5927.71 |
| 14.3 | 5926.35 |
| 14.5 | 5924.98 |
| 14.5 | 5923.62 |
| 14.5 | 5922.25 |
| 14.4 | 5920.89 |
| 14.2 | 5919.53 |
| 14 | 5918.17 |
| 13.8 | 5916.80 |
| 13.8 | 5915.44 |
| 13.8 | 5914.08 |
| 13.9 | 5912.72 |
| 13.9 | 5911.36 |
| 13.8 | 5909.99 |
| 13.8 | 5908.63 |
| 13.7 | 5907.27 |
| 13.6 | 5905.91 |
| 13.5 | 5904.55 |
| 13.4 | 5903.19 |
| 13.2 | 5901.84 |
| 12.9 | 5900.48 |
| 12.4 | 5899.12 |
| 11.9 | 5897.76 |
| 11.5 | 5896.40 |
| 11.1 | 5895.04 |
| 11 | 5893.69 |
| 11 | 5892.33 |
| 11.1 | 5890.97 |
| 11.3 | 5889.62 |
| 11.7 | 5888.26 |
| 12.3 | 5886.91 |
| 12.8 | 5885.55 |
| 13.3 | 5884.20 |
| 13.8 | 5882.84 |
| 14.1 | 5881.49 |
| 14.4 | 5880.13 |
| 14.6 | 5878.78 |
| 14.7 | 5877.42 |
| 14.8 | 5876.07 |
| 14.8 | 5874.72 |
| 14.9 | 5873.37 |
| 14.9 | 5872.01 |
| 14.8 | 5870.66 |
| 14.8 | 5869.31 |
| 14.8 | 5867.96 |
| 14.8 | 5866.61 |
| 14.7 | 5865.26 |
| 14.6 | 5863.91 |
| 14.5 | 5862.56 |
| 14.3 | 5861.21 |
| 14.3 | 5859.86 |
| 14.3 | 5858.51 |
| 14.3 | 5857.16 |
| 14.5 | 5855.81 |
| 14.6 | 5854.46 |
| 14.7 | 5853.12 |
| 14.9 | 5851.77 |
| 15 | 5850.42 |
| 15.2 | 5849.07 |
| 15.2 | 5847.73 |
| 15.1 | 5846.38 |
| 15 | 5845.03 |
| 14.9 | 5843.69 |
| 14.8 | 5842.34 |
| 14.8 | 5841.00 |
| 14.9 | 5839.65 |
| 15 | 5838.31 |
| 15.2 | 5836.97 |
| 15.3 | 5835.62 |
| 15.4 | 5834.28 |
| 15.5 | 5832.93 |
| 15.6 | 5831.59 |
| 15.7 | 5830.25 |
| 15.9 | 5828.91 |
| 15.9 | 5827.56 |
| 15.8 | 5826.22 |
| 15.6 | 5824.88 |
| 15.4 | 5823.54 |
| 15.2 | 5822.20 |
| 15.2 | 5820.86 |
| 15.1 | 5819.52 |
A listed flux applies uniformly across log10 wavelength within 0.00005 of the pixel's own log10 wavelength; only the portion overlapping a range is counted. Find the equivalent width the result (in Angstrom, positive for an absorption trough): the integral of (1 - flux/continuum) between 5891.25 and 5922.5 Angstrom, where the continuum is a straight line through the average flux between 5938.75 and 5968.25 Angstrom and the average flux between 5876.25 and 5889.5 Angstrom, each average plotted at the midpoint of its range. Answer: 1.58 Angstrom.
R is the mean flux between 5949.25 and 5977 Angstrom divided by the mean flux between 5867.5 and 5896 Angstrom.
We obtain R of 1.1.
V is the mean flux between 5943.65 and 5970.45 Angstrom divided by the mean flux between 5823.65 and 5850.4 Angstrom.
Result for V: 0.95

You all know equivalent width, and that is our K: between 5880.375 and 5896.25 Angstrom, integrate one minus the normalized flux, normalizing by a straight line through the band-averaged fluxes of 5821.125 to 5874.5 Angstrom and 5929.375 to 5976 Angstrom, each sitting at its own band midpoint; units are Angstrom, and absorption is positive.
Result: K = 2.8 Angstrom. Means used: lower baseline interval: 15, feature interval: 12.2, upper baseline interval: 14.4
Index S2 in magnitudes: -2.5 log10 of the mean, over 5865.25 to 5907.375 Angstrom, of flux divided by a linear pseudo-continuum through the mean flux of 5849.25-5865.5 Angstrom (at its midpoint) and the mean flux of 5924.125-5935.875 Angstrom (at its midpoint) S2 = 0.08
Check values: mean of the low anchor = 14.6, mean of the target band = 13.3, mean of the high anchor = 14.1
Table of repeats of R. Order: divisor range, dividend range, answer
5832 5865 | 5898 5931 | 0.93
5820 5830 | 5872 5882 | 0.94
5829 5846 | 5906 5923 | 0.92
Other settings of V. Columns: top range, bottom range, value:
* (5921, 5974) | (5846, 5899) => 1.04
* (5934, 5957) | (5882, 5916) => 1.14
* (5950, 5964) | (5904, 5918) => 1.06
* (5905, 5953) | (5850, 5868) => 0.97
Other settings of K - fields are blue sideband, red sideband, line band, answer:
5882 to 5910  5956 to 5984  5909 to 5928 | -1.5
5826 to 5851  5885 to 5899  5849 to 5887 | -3.6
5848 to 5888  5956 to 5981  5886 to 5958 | 3.6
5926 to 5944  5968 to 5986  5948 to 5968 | -0.6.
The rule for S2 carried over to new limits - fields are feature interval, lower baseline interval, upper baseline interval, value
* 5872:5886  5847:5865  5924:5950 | 0.020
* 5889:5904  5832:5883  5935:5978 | 0.223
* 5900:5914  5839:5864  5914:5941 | 0.055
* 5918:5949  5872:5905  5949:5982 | -0.036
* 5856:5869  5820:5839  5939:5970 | 0.051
